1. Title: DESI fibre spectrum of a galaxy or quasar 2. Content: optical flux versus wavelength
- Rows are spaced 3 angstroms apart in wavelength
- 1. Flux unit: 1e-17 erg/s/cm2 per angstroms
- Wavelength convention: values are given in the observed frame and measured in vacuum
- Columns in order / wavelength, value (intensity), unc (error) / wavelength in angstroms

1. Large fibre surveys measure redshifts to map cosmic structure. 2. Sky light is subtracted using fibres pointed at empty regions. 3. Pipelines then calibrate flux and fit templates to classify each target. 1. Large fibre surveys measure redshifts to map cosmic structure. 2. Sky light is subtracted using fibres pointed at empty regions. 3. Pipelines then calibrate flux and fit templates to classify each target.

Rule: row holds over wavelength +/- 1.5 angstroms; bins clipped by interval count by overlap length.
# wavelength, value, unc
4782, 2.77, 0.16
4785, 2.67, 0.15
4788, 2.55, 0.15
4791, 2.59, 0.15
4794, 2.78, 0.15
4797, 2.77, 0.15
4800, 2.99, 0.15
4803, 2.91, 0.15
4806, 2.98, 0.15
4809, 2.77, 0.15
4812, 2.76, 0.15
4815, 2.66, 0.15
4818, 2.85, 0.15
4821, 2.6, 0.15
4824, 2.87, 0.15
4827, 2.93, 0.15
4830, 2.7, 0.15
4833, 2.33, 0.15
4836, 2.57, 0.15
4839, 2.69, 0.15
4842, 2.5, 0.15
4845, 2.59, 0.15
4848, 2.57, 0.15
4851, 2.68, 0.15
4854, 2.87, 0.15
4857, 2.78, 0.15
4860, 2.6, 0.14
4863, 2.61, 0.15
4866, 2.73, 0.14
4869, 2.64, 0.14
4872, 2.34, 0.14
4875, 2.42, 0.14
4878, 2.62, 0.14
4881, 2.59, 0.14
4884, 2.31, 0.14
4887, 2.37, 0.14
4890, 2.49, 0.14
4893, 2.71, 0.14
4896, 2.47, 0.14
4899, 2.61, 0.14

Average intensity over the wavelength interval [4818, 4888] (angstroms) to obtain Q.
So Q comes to 2.61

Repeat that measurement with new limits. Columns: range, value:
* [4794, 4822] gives 2.81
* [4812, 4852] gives 2.66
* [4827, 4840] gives 2.61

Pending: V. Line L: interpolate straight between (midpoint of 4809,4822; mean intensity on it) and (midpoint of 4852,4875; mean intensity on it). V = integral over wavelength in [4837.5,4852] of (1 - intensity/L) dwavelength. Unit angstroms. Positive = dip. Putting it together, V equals 0.4 angstroms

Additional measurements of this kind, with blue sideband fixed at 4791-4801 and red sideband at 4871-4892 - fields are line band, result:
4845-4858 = -0.7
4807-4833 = -0.4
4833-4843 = 0.3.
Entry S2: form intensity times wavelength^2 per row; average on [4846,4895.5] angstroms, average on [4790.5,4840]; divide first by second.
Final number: 1.0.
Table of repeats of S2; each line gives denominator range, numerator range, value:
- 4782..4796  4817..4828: 1.07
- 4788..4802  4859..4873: 0.97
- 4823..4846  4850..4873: 1.02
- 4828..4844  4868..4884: 0.99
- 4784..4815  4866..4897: 0.94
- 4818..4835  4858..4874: 0.97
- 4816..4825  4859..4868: 0.98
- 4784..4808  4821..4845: 0.97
